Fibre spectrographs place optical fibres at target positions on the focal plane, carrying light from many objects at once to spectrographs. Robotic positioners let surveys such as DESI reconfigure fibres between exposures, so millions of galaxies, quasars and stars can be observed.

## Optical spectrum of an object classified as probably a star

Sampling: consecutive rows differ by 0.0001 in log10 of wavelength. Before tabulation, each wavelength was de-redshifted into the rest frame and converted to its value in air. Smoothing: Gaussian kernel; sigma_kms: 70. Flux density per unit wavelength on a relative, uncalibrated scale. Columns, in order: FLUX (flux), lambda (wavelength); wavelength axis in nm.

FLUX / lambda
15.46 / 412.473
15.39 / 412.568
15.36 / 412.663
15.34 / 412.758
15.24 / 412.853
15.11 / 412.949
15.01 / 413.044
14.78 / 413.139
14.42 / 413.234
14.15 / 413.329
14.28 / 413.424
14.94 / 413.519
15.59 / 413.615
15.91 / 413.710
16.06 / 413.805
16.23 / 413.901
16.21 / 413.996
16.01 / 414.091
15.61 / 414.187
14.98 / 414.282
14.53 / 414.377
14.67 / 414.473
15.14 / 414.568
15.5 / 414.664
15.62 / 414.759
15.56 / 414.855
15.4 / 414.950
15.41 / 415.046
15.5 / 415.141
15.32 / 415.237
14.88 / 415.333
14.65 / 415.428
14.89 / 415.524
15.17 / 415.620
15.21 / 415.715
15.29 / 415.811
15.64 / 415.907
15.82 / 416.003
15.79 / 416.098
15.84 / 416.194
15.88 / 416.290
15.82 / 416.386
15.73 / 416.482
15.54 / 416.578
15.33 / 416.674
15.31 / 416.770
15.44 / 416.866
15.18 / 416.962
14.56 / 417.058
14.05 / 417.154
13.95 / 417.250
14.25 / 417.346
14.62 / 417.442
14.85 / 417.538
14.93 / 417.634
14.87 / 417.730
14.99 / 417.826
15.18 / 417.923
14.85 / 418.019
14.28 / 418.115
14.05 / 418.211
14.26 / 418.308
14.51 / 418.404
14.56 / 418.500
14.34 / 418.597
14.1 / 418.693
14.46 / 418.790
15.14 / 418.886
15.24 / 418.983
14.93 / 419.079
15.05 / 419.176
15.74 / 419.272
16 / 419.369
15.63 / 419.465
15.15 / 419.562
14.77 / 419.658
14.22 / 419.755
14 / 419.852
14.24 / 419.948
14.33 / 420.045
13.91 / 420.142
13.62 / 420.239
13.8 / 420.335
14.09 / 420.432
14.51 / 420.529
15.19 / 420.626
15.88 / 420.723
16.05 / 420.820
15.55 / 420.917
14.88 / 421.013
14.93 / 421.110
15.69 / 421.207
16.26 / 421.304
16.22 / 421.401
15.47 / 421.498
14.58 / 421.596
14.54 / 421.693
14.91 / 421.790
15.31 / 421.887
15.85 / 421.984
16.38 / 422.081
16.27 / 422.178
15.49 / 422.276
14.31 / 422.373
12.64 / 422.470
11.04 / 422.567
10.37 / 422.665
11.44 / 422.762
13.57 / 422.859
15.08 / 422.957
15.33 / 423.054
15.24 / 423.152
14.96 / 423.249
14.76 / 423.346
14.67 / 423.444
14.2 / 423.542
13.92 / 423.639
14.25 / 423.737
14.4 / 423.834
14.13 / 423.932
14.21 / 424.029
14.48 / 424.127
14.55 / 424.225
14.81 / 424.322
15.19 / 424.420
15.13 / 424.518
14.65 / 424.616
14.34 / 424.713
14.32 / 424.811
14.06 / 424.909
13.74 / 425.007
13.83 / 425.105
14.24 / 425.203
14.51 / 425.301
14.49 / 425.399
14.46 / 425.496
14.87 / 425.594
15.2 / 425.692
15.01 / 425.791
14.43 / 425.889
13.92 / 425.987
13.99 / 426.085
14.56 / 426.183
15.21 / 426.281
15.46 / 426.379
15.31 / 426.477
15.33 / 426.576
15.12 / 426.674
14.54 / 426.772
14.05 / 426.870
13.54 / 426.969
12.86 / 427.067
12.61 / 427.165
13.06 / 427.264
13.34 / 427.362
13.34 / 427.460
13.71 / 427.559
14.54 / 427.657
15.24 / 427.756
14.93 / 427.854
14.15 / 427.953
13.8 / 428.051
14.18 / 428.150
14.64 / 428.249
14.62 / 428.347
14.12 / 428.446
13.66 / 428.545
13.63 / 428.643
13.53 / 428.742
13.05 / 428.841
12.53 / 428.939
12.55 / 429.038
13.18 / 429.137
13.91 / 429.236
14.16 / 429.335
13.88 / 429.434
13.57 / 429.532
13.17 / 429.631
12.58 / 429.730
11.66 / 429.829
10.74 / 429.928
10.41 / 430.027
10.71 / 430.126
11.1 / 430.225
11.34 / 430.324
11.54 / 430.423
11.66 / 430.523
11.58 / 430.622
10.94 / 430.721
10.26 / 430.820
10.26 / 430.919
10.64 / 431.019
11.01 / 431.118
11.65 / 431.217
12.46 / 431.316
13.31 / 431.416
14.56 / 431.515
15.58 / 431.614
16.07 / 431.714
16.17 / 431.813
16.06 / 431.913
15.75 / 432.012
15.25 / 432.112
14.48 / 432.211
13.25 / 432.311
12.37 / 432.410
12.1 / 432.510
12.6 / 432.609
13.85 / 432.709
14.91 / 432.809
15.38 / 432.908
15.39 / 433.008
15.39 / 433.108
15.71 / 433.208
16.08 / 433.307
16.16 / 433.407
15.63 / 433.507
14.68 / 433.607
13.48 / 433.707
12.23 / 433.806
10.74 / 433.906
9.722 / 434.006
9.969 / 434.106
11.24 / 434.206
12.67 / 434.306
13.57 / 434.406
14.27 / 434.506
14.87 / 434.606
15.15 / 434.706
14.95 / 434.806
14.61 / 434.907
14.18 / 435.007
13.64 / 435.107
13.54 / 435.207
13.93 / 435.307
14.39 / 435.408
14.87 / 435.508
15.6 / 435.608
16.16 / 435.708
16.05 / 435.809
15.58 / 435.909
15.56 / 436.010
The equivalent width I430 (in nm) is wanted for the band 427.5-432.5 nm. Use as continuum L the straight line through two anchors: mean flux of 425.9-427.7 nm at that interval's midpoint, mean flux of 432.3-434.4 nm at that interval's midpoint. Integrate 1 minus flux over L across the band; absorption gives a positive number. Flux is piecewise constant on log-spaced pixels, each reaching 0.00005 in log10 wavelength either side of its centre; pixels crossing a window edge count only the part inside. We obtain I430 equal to 0.25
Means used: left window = 14.1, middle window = 13.2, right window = 13.5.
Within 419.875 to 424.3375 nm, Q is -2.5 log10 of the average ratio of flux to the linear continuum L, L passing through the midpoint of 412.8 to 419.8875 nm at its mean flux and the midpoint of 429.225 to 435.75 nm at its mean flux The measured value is -0.01 mag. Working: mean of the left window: 15.1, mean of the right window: 13.4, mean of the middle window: 14.6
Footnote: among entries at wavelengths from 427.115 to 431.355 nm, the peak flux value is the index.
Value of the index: 15.24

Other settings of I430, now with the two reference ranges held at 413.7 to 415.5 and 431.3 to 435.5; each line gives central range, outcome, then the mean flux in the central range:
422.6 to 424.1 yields 0.08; 14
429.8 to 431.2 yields 0.32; 11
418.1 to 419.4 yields 0.03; 14.8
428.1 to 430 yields 0.14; 13.3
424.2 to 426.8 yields 0.00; 14.6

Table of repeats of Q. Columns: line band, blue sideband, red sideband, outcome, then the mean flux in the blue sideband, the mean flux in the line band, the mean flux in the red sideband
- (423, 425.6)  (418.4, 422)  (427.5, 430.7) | -0.03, 14.9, 14.5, 13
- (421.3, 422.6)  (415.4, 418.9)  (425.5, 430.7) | -0.05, 15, 14.9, 13.5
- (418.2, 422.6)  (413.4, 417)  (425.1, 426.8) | 0.02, 15.4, 14.8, 14.7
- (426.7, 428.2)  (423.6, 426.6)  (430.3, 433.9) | 0.03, 14.5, 13.9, 13.6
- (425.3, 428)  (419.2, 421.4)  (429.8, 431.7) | -0.11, 15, 14.3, 11.7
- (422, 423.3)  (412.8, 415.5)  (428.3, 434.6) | 0.01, 15.2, 14.1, 13.2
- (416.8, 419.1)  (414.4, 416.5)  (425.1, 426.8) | 0.04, 15.4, 14.7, 14.7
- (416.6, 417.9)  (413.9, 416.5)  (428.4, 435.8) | 0.03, 15.4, 14.8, 13.4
